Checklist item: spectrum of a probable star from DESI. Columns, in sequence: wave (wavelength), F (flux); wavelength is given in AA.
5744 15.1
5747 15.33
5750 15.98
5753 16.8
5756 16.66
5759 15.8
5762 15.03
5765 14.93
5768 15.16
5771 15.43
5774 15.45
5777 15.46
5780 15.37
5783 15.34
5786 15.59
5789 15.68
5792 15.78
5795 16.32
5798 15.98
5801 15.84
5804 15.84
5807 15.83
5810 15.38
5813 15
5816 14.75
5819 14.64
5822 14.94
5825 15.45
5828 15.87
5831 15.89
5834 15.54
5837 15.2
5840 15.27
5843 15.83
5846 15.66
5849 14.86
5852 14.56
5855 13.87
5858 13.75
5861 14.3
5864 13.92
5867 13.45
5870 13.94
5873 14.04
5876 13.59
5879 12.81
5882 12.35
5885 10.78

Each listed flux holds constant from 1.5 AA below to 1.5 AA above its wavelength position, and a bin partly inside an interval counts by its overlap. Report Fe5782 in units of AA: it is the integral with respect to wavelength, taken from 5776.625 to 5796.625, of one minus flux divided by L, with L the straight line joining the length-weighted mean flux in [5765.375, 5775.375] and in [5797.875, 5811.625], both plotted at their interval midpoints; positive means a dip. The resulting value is -0.19 AA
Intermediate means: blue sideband 15.3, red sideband 15.7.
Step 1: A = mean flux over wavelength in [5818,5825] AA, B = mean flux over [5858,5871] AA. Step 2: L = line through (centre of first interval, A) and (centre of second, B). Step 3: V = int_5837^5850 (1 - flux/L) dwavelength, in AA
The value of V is -0.9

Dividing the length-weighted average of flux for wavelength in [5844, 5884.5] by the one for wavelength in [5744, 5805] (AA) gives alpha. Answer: 0.89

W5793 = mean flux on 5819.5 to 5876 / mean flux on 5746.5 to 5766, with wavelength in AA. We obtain 0.93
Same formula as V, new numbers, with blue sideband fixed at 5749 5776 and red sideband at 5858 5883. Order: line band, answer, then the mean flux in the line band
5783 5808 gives -1.3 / 15.8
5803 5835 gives -1.7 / 15.4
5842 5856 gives -1.0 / 15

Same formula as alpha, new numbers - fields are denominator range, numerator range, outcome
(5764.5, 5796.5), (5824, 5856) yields 0.99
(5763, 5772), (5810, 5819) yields 0.98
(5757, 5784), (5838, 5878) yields 0.94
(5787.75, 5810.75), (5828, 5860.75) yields 0.95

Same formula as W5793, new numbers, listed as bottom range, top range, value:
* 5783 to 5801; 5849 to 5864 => 0.90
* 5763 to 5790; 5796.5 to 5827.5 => 1.00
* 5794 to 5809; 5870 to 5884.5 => 0.82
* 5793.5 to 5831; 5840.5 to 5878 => 0.92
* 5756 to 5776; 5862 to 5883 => 0.88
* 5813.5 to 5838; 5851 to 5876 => 0.91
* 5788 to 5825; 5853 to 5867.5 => 0.90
